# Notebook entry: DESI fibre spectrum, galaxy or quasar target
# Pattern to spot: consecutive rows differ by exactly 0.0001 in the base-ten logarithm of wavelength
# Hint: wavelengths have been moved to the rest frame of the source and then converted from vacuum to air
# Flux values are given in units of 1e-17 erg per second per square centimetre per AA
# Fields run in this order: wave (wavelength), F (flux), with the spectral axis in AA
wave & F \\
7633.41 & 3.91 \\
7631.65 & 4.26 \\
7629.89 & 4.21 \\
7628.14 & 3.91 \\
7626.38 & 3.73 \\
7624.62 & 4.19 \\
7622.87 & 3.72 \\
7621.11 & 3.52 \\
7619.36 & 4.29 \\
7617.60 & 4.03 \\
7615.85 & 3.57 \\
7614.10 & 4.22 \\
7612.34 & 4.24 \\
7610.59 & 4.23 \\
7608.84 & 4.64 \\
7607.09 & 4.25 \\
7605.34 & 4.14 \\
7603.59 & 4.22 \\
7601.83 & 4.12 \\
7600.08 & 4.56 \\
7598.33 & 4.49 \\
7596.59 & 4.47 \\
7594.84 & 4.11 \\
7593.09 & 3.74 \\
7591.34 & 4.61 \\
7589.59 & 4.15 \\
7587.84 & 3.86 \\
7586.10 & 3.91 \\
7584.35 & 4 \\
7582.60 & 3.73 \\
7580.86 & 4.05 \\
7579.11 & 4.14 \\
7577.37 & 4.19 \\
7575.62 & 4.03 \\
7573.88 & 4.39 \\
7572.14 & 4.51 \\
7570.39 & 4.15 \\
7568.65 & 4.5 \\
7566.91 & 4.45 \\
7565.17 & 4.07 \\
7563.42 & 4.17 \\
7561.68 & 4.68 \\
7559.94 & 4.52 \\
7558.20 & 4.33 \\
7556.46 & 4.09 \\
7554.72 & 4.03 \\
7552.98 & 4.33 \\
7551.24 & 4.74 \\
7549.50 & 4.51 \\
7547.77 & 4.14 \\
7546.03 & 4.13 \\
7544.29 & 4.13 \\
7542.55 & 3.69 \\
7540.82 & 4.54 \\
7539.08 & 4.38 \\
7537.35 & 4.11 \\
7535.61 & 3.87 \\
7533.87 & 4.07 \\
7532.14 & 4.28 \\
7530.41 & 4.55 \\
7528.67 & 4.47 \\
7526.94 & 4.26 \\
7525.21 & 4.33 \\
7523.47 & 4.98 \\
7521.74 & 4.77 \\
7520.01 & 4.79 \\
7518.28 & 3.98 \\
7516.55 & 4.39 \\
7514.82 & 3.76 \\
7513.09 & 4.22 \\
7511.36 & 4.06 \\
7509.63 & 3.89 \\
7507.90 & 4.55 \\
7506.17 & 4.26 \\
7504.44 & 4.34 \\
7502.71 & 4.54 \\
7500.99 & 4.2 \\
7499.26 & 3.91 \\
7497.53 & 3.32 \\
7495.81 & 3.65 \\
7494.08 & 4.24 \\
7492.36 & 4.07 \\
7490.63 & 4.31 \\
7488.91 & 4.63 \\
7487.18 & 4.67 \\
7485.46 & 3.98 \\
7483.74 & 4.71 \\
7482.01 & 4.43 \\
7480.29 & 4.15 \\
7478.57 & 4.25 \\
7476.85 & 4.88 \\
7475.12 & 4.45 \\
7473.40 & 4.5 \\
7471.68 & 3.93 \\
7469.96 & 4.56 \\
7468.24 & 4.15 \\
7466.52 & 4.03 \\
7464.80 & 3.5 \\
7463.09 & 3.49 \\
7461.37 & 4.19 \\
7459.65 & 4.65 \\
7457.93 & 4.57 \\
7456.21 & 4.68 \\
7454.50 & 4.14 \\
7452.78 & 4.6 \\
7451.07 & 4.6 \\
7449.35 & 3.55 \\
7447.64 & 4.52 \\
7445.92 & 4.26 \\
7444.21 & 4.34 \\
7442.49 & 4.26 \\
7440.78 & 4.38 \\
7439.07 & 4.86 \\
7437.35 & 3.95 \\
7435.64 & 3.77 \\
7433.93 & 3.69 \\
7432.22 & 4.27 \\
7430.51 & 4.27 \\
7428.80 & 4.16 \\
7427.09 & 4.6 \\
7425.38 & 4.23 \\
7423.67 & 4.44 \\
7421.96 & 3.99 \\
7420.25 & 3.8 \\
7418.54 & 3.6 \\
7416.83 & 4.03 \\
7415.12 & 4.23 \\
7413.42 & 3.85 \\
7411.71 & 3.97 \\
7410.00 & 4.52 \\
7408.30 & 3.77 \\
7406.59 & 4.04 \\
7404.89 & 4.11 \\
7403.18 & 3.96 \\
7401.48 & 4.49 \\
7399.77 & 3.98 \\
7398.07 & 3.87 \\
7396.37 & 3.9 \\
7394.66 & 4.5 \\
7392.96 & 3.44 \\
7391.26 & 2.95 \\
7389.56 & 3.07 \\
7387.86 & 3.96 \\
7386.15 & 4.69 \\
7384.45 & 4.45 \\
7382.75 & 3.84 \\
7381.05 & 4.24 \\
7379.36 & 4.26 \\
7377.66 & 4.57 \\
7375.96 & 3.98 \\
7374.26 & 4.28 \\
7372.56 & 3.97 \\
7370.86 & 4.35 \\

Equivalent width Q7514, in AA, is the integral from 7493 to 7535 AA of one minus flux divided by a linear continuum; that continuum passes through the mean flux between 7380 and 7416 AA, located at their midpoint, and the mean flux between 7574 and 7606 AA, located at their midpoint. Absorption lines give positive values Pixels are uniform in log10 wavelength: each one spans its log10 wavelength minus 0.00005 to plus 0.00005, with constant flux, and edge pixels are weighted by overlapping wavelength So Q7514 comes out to -1.6 AA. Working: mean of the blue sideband 3.99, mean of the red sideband 4.15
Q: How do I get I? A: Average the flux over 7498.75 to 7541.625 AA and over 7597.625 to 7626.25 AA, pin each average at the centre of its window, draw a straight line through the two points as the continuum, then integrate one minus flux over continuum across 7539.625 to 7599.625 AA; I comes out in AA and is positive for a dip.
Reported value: -0.2 AA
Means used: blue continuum 4.3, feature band 4.23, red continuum 4.14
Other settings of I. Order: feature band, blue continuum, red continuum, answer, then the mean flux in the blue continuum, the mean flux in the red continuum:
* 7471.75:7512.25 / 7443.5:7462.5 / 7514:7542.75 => 0.8 AA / 4.36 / 4.32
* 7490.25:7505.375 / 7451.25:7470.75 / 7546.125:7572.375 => 0.8 AA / 4.25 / 4.34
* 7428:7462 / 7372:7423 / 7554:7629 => -2.0 AA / 4.01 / 4.16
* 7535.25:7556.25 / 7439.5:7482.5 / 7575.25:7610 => 0.0 AA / 4.29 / 4.17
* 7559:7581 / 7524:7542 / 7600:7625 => -0.5 AA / 4.29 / 4.11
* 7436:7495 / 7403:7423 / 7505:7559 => -2.6 AA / 3.99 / 4.28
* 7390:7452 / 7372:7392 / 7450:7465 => 1.3 AA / 4.03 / 4.29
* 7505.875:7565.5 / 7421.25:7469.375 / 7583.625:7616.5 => -1.2 AA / 4.22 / 4.19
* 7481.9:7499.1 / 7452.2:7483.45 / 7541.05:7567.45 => 0.4 AA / 4.29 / 4.27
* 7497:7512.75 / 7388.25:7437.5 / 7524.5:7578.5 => 0.2 AA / 3.98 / 4.28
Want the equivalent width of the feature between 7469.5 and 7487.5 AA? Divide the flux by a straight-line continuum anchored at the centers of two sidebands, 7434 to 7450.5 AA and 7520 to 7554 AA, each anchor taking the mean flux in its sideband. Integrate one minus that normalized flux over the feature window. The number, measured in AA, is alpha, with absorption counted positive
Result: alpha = -0.6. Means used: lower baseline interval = 4.19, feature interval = 4.4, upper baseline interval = 4.34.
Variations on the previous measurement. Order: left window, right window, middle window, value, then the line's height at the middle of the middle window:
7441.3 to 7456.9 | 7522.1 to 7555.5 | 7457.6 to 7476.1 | 0.62 AA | 4.32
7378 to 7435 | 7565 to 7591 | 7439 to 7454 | -1.02 AA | 4.07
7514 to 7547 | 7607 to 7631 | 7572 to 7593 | 0.23 AA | 4.15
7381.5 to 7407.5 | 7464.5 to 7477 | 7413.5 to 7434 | -0.25 AA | 4.07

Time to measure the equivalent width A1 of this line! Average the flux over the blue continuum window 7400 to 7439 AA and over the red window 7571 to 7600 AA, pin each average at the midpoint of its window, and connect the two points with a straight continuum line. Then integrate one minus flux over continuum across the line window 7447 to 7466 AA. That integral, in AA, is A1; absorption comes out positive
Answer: -0.5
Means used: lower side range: 4.09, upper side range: 4.16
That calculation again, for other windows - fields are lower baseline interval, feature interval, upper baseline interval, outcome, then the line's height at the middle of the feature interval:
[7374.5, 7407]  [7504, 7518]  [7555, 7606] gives -0.1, 4.15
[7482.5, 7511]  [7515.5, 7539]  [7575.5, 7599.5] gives -1.1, 4.17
